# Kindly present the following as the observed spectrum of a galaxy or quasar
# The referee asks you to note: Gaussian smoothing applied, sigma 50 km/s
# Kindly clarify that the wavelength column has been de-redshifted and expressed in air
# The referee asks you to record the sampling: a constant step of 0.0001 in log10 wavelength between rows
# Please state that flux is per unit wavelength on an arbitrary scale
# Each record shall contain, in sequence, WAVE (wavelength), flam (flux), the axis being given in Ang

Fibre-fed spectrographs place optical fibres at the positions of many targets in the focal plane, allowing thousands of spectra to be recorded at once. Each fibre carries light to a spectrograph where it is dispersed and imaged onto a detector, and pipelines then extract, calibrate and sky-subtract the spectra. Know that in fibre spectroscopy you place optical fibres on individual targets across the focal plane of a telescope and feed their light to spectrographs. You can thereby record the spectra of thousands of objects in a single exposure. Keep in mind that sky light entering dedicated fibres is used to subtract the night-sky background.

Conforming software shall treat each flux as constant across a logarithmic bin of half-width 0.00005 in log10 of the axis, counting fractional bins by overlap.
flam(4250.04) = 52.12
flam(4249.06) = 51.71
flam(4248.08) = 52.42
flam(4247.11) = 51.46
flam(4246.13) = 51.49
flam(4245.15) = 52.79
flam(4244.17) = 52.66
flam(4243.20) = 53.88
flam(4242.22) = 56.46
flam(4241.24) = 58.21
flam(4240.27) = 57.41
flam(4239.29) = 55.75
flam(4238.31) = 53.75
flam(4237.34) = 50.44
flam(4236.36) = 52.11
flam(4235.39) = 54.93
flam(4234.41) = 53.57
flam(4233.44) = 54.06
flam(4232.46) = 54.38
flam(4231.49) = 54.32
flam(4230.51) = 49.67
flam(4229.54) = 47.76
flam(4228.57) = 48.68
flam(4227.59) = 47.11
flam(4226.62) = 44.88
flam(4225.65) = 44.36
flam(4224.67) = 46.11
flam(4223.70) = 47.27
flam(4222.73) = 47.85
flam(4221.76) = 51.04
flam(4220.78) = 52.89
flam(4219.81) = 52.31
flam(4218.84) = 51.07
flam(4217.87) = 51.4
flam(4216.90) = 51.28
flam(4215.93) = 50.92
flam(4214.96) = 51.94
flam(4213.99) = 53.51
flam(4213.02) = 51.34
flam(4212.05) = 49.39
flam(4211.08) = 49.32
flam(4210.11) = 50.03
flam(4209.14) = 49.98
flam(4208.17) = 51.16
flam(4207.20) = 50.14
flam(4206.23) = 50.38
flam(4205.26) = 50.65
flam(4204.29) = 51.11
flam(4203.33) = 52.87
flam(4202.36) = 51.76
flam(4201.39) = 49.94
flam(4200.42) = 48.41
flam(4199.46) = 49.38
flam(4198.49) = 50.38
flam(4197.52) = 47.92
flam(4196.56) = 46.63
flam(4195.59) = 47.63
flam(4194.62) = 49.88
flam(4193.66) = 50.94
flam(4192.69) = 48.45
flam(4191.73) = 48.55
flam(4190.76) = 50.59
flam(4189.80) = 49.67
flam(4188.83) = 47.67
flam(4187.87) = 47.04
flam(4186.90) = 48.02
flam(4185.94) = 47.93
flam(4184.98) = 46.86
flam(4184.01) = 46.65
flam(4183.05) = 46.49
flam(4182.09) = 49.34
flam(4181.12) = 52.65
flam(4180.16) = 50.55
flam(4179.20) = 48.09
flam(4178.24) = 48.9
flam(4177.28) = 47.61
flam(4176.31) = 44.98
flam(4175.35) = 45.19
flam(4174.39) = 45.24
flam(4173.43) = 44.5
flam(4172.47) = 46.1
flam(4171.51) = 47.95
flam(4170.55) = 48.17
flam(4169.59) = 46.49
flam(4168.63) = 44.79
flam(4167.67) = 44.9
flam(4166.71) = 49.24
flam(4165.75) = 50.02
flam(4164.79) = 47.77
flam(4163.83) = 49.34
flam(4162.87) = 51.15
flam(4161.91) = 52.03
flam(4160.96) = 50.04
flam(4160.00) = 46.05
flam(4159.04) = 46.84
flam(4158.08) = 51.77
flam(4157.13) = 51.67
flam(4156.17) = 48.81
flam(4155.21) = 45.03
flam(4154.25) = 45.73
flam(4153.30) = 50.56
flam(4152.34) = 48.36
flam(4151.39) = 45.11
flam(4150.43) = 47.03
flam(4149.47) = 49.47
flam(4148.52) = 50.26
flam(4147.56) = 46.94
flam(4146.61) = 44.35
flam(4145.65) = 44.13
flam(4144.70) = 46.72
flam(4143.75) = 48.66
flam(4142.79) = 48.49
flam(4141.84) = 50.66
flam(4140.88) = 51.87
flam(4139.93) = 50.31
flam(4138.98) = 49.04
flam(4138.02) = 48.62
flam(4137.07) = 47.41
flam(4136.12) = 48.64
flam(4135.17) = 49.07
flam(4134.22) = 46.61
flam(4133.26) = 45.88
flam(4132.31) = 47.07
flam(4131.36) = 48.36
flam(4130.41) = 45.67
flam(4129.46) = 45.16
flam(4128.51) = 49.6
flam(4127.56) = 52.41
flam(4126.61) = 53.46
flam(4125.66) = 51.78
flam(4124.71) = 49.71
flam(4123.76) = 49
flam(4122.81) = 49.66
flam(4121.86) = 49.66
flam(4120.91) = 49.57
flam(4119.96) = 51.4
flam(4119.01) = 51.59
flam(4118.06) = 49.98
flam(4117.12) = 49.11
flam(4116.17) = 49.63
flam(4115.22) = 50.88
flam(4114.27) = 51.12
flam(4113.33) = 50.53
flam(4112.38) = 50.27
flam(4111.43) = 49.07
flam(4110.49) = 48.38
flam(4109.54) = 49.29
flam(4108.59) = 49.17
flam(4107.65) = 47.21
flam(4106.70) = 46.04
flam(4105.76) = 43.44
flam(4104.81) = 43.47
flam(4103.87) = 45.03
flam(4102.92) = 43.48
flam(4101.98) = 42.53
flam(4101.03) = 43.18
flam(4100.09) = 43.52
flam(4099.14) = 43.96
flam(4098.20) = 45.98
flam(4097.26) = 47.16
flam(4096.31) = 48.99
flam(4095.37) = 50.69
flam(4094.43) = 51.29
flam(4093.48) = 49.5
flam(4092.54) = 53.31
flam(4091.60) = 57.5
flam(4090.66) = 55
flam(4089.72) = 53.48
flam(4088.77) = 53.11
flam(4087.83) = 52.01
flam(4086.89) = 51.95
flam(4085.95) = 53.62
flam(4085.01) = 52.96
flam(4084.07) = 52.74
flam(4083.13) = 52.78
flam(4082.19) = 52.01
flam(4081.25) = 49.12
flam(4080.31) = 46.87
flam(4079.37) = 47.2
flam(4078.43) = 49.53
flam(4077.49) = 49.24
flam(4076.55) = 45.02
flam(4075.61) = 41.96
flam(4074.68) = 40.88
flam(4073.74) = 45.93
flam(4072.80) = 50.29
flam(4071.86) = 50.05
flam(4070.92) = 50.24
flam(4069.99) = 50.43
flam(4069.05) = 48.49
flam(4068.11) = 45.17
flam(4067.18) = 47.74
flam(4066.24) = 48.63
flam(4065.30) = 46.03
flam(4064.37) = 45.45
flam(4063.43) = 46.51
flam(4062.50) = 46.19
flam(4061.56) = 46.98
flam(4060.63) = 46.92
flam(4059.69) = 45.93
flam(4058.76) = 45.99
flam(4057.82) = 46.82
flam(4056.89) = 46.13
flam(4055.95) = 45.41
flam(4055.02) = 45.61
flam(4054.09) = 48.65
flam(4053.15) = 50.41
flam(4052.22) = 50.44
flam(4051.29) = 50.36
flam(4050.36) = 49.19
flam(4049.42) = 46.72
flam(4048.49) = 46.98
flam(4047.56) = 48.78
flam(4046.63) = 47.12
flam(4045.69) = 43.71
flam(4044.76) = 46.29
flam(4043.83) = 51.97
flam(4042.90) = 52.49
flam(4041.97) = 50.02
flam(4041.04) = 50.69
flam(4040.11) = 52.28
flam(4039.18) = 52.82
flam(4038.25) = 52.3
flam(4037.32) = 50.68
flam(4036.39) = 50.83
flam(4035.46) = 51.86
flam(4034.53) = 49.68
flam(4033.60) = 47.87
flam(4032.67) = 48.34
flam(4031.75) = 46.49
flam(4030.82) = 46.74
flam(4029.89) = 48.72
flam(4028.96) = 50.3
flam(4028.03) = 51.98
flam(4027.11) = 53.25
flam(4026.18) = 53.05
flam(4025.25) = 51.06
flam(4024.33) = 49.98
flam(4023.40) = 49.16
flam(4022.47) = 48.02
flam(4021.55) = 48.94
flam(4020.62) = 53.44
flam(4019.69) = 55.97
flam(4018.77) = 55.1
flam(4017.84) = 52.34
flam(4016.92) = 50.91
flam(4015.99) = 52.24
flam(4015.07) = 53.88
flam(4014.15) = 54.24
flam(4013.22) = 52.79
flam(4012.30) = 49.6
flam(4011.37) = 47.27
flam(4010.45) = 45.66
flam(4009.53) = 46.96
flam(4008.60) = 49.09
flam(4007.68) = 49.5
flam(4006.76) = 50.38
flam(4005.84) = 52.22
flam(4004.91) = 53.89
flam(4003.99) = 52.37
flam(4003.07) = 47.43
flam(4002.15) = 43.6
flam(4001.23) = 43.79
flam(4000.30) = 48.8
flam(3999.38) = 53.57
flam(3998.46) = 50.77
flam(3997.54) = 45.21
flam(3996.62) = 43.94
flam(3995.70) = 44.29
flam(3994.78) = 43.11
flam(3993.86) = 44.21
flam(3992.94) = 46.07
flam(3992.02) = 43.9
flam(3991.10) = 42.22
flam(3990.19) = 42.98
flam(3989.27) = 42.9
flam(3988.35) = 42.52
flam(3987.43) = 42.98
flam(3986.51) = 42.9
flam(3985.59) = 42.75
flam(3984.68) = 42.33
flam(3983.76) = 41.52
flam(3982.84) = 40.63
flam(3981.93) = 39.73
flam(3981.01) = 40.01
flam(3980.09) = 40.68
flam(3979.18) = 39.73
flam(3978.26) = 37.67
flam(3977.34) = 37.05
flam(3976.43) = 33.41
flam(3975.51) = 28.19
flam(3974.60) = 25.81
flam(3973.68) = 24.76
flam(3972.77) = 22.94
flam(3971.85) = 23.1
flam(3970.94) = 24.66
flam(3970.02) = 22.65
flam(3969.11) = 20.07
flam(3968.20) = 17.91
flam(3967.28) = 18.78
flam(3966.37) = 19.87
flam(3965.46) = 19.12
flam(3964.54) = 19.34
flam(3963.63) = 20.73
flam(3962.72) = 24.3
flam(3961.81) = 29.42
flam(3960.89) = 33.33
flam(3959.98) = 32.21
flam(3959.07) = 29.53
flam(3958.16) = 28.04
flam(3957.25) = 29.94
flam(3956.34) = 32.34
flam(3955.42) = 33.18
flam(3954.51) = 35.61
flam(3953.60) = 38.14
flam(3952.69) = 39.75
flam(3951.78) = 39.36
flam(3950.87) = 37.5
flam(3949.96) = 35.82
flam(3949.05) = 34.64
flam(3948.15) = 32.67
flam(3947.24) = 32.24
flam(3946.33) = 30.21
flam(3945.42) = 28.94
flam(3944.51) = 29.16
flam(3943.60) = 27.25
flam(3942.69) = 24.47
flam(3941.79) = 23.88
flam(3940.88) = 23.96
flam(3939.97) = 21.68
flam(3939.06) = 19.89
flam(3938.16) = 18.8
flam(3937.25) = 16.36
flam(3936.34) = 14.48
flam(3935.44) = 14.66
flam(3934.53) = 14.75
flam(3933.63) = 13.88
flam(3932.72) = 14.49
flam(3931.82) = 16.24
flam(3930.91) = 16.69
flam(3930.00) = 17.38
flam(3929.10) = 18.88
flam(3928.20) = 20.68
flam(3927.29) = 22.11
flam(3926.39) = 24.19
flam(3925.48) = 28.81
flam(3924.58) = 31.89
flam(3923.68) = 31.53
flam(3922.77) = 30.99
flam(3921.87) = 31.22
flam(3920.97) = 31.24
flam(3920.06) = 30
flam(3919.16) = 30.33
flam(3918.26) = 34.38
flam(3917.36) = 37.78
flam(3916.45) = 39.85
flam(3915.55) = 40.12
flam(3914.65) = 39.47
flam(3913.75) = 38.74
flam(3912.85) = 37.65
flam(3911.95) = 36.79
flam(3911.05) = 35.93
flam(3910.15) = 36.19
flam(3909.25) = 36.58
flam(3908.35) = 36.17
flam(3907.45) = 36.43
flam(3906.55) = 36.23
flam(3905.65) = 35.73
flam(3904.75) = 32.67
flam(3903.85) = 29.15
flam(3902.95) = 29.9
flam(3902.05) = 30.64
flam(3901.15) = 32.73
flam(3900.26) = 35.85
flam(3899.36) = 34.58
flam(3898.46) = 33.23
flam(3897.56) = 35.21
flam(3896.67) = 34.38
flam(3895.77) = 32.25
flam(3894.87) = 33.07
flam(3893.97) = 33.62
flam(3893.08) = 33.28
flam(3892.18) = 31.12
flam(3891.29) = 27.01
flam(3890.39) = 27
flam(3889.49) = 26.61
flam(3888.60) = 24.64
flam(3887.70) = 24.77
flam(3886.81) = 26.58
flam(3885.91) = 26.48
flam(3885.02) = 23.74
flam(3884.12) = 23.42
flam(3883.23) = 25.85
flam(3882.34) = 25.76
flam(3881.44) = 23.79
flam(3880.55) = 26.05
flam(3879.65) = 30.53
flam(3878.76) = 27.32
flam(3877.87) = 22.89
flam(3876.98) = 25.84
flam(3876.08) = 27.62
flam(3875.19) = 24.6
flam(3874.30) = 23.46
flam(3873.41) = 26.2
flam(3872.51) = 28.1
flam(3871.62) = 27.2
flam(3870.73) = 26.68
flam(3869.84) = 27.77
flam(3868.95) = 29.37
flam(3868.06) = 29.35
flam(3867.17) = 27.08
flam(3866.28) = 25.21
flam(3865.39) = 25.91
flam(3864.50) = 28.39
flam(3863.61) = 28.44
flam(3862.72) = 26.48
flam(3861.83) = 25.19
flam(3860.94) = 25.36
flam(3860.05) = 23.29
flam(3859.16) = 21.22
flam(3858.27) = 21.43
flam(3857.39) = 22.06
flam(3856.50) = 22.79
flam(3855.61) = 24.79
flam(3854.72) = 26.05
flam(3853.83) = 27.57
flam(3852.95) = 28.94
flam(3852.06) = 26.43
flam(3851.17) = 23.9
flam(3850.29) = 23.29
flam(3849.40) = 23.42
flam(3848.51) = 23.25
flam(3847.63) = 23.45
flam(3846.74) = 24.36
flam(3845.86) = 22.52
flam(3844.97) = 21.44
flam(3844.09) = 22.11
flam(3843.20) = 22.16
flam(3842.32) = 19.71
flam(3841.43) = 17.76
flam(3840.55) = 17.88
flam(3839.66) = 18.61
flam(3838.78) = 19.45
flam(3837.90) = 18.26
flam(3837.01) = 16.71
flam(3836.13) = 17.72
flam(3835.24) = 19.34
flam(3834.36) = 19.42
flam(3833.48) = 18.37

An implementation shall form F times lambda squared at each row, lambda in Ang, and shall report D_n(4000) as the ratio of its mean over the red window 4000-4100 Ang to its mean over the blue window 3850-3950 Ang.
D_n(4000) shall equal 1.92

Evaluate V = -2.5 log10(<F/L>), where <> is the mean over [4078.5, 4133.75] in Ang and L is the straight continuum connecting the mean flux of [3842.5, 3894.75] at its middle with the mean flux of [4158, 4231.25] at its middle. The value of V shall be -0.16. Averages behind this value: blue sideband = 25.8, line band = 49.2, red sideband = 48.9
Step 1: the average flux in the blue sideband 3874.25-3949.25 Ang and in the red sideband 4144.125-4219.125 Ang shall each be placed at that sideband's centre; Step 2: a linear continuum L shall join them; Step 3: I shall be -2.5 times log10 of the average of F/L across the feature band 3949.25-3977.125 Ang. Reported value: 0.14 mag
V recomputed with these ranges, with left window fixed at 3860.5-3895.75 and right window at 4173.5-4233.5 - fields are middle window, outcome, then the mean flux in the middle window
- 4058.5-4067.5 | -0.17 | 46.6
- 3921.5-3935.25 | 0.35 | 22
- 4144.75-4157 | -0.04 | 47.2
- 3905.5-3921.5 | -0.22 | 36.1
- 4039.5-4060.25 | -0.24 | 48.3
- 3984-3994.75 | -0.24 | 43.2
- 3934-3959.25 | 0.14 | 28.1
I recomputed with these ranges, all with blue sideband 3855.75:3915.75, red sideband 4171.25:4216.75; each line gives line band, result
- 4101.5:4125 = -0.10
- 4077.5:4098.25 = -0.21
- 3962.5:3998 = 0.04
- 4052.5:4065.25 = -0.16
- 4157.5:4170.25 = -0.03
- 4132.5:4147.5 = -0.06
